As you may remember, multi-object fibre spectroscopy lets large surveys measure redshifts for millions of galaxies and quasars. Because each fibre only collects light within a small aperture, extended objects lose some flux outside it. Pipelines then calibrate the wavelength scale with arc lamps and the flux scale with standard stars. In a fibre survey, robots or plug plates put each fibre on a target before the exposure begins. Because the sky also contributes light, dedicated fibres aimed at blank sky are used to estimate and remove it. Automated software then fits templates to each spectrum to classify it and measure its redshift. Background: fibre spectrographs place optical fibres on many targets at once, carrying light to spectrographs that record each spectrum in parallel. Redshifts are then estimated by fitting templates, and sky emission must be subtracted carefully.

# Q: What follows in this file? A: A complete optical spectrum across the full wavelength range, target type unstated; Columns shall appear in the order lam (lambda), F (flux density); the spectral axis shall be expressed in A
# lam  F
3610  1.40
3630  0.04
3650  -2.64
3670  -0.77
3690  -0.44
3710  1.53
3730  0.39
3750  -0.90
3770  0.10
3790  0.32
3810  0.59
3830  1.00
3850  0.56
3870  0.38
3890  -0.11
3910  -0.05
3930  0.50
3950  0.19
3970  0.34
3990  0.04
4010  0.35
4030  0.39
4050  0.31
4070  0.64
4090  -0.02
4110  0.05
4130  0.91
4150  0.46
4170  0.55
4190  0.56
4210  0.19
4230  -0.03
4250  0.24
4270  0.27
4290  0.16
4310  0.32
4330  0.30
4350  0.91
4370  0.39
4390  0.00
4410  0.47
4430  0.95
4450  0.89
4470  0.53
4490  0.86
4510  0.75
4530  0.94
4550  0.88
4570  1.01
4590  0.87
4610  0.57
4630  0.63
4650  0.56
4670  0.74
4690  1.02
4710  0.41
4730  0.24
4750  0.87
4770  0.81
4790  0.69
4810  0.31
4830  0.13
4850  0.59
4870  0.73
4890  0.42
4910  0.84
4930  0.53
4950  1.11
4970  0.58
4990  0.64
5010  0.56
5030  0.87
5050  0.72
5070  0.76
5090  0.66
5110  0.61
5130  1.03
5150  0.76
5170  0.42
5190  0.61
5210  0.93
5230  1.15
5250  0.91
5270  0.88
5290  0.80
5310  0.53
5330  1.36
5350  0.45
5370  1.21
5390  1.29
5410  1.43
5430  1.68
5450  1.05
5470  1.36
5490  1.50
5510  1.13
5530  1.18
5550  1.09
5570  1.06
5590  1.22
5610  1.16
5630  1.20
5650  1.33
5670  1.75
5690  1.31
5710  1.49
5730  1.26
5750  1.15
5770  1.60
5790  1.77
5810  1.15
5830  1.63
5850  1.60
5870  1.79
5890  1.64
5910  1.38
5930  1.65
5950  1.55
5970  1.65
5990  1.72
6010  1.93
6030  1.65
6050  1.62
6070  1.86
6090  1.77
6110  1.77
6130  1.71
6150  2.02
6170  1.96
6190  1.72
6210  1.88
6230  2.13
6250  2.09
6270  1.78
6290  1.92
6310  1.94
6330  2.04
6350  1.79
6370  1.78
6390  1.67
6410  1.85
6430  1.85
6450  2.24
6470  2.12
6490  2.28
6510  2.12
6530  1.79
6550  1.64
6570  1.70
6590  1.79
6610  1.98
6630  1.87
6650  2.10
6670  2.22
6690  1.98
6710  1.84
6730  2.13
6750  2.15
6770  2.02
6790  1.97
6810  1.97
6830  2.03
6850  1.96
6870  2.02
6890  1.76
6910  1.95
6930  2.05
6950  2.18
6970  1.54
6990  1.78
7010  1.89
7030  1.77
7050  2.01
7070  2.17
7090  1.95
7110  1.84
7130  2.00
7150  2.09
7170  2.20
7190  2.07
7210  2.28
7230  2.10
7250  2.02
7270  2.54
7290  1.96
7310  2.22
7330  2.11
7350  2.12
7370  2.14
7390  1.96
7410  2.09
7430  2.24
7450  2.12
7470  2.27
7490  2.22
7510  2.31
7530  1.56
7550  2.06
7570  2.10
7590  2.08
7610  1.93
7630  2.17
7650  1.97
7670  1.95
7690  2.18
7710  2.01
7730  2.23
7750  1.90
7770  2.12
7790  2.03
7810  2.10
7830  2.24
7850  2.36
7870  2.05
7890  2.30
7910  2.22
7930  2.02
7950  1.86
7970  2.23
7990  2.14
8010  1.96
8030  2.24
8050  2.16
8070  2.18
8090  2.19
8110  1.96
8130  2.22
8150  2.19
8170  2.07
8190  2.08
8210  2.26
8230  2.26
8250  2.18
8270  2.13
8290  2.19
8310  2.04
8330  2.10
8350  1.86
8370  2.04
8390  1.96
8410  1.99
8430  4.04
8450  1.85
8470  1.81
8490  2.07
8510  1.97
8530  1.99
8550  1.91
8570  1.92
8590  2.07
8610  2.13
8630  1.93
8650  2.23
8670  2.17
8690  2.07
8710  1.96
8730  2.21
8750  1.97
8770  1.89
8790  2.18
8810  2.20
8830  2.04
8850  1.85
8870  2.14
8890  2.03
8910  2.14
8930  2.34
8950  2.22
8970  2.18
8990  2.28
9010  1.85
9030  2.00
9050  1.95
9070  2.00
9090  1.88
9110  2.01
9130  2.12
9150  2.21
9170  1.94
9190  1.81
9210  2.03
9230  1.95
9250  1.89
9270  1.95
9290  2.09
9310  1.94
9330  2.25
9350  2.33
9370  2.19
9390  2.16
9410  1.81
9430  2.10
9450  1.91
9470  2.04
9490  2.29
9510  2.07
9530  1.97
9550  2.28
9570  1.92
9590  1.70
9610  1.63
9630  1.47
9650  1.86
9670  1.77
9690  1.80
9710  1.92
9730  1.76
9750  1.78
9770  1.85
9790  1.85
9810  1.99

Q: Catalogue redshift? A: 0.35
